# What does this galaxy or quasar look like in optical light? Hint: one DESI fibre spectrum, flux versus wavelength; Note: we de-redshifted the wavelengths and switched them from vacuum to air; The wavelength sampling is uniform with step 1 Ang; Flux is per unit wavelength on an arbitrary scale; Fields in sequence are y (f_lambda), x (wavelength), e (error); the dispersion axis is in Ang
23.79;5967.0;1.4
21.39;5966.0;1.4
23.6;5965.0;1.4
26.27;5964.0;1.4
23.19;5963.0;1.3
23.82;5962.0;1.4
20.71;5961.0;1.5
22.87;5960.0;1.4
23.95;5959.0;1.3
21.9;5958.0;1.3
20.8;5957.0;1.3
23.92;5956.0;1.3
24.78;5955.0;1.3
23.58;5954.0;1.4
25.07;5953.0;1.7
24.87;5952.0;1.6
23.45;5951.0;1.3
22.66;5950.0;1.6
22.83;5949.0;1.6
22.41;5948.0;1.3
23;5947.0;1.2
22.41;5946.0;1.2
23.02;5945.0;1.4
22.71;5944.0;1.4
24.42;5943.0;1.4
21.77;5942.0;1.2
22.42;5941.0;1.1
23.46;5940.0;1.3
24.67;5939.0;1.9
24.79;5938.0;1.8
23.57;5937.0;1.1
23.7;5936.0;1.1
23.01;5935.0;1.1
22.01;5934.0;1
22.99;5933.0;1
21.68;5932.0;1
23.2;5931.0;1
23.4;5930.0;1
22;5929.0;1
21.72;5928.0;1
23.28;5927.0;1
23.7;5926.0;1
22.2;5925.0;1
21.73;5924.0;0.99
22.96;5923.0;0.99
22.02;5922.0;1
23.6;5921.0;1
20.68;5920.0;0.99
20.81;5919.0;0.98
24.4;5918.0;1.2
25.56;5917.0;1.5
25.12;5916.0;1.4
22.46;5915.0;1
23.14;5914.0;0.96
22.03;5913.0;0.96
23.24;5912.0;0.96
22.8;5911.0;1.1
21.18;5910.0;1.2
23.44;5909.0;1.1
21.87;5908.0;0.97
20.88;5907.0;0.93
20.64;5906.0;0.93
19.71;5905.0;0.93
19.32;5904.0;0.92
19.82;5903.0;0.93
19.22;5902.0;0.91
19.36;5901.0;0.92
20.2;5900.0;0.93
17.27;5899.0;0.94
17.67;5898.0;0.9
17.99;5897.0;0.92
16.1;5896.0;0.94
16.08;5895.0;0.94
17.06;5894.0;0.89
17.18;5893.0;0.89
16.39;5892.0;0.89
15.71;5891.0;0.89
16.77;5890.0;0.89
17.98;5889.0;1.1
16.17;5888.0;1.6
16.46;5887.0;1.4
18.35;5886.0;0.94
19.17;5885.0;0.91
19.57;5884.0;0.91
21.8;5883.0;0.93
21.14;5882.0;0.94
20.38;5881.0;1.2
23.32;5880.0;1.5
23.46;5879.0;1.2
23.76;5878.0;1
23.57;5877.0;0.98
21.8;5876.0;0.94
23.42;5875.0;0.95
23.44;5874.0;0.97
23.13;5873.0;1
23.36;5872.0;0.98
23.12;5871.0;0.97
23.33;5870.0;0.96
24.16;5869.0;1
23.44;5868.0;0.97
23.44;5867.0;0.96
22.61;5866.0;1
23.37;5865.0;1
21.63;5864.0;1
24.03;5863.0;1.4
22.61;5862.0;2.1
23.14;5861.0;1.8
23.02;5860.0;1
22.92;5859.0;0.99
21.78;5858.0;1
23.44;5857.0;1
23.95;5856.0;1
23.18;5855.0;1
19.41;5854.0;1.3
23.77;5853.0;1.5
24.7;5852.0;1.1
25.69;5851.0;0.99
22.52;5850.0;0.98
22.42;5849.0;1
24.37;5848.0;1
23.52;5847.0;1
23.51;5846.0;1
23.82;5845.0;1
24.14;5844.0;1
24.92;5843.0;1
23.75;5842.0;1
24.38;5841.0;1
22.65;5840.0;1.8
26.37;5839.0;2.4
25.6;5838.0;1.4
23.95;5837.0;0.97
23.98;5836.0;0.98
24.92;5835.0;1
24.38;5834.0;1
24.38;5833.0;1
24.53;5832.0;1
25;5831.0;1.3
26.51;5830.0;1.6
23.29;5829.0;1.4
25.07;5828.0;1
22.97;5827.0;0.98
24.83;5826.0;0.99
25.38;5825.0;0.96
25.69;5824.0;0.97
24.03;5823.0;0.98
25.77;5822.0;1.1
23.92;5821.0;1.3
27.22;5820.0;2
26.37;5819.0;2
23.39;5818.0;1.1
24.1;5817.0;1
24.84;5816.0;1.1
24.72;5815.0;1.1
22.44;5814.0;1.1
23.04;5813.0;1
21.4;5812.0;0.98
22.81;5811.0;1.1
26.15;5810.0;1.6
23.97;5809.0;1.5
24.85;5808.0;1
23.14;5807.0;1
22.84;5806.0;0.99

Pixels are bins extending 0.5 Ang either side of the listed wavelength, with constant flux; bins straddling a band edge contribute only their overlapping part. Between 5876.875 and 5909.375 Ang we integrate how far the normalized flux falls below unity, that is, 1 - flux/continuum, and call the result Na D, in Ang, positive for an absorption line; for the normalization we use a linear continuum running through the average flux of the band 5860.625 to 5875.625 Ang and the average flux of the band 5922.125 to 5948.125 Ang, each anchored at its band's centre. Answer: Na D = 5.4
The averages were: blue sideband 23.2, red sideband 22.9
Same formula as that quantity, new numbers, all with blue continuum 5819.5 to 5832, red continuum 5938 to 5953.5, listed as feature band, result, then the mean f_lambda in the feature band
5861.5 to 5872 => 0.5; 23.2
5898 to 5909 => 1.8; 19.9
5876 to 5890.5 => 2.4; 20.2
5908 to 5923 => 0.6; 22.9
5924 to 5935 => 0.4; 22.6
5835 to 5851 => 0.4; 24.1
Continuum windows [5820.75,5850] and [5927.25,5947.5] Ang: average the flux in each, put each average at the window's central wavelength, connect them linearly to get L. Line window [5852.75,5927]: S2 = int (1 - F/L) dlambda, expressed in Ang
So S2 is 7.3 Ang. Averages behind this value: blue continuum 24.4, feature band 21.3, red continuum 23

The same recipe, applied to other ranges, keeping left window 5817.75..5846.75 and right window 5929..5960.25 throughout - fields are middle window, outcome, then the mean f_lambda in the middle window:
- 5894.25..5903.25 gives 2.14 Ang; 18.1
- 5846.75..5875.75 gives 1.29 Ang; 23.2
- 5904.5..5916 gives 0.75 Ang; 22.1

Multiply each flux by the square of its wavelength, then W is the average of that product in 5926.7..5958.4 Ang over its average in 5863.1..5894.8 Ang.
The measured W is 1.1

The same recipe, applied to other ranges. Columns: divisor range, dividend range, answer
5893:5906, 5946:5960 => 1.29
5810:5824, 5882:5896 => 0.75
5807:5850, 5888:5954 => 0.91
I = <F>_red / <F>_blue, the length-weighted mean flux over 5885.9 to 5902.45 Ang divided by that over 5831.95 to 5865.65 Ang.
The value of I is 0.73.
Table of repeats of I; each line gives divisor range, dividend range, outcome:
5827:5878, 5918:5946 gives 0.96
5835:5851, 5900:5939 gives 0.93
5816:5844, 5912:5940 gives 0.93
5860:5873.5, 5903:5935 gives 0.96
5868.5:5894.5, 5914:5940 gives 1.12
